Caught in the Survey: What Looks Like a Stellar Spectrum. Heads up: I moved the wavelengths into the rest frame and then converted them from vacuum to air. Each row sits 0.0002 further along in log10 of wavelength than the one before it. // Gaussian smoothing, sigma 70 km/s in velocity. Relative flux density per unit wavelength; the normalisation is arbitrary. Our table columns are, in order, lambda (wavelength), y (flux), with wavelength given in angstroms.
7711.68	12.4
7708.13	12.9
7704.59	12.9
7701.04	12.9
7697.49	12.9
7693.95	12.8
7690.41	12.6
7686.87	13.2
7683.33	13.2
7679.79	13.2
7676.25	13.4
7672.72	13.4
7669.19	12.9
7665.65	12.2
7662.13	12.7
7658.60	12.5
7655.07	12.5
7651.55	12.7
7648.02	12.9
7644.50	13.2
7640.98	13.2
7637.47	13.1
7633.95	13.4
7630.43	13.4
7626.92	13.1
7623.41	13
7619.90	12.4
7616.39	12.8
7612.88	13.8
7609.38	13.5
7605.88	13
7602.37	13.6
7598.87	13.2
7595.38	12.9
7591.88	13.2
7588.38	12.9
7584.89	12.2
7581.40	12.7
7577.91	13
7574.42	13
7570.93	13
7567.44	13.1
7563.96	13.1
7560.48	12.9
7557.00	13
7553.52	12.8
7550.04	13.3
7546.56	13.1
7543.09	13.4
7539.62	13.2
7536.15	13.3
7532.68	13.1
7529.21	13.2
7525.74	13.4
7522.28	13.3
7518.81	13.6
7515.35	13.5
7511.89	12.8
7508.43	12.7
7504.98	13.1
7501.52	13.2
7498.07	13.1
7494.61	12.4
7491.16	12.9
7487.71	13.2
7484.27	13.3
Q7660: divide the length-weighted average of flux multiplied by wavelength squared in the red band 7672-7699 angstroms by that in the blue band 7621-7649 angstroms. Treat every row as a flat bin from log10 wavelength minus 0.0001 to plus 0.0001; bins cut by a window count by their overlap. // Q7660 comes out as 1.01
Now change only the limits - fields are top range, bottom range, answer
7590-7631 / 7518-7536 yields 1.01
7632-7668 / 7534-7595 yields 1.01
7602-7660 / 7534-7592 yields 1.02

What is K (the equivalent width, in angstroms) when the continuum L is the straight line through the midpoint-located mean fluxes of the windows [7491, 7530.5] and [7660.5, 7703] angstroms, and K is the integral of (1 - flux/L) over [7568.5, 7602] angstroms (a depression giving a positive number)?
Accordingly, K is 0.3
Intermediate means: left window 13.1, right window 13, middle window 12.9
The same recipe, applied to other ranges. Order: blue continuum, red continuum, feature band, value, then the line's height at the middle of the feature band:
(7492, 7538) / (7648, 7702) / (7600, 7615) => -0.5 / 13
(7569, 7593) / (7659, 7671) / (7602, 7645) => -1.6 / 12.7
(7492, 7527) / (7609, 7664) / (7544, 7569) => 0.0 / 13.1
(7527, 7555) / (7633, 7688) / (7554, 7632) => 0.3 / 13.1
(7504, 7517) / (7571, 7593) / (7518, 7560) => -0.8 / 12.9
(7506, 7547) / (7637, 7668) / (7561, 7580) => 0.1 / 13.1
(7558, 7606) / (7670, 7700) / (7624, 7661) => 0.1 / 13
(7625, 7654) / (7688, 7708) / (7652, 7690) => 0.2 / 13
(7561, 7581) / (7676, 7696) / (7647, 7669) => 0.7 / 13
